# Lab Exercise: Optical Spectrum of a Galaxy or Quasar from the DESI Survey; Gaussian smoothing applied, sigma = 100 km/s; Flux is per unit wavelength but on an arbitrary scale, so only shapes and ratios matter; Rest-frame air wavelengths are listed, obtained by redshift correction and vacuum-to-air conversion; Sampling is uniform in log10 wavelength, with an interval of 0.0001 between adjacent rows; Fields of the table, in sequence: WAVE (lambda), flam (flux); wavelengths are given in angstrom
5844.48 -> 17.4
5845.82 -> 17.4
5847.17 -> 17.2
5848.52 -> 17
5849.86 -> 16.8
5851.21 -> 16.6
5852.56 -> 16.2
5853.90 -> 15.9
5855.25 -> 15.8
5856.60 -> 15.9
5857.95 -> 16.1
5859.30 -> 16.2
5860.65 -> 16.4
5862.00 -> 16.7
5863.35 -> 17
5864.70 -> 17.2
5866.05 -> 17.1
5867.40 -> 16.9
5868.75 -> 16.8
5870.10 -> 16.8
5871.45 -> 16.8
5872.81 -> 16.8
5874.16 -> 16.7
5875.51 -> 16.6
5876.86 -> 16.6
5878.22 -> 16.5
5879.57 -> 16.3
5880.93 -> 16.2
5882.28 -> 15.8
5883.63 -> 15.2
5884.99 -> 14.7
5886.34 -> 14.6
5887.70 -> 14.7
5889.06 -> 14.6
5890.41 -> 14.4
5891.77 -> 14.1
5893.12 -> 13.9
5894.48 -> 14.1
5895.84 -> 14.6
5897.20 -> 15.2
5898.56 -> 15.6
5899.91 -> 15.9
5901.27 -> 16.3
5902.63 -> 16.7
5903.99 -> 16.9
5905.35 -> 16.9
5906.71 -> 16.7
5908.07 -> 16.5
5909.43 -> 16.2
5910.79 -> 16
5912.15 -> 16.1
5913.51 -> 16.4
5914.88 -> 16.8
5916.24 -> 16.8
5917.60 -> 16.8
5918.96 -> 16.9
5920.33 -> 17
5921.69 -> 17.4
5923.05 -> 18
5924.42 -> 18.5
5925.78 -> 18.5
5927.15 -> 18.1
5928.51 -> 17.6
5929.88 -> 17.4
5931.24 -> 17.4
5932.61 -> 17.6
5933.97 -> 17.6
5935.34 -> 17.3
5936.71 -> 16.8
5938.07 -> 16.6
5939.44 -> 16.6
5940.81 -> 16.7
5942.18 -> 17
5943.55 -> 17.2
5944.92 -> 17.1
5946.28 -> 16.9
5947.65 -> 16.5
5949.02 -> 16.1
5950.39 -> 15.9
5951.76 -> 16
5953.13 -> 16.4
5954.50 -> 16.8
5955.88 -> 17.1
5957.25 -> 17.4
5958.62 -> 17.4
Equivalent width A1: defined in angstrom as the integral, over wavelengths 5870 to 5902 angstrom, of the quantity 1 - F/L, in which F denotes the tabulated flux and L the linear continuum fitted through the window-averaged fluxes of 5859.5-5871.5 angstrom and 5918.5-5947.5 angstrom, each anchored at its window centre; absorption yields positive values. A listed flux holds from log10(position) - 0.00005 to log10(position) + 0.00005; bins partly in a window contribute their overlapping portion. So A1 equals 2.8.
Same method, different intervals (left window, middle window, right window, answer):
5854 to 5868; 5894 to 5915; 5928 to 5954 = 0.8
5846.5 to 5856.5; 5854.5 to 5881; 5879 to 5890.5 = -1.2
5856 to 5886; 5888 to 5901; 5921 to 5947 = 1.6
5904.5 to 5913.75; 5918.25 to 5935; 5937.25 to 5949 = -1.1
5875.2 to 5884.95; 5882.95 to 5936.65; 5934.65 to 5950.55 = 0.3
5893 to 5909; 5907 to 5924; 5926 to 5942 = -0.3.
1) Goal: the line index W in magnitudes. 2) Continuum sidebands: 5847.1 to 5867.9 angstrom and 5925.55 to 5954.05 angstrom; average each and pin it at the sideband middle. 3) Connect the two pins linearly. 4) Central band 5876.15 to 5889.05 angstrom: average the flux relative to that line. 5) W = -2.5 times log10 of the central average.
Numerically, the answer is 0.07 mag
